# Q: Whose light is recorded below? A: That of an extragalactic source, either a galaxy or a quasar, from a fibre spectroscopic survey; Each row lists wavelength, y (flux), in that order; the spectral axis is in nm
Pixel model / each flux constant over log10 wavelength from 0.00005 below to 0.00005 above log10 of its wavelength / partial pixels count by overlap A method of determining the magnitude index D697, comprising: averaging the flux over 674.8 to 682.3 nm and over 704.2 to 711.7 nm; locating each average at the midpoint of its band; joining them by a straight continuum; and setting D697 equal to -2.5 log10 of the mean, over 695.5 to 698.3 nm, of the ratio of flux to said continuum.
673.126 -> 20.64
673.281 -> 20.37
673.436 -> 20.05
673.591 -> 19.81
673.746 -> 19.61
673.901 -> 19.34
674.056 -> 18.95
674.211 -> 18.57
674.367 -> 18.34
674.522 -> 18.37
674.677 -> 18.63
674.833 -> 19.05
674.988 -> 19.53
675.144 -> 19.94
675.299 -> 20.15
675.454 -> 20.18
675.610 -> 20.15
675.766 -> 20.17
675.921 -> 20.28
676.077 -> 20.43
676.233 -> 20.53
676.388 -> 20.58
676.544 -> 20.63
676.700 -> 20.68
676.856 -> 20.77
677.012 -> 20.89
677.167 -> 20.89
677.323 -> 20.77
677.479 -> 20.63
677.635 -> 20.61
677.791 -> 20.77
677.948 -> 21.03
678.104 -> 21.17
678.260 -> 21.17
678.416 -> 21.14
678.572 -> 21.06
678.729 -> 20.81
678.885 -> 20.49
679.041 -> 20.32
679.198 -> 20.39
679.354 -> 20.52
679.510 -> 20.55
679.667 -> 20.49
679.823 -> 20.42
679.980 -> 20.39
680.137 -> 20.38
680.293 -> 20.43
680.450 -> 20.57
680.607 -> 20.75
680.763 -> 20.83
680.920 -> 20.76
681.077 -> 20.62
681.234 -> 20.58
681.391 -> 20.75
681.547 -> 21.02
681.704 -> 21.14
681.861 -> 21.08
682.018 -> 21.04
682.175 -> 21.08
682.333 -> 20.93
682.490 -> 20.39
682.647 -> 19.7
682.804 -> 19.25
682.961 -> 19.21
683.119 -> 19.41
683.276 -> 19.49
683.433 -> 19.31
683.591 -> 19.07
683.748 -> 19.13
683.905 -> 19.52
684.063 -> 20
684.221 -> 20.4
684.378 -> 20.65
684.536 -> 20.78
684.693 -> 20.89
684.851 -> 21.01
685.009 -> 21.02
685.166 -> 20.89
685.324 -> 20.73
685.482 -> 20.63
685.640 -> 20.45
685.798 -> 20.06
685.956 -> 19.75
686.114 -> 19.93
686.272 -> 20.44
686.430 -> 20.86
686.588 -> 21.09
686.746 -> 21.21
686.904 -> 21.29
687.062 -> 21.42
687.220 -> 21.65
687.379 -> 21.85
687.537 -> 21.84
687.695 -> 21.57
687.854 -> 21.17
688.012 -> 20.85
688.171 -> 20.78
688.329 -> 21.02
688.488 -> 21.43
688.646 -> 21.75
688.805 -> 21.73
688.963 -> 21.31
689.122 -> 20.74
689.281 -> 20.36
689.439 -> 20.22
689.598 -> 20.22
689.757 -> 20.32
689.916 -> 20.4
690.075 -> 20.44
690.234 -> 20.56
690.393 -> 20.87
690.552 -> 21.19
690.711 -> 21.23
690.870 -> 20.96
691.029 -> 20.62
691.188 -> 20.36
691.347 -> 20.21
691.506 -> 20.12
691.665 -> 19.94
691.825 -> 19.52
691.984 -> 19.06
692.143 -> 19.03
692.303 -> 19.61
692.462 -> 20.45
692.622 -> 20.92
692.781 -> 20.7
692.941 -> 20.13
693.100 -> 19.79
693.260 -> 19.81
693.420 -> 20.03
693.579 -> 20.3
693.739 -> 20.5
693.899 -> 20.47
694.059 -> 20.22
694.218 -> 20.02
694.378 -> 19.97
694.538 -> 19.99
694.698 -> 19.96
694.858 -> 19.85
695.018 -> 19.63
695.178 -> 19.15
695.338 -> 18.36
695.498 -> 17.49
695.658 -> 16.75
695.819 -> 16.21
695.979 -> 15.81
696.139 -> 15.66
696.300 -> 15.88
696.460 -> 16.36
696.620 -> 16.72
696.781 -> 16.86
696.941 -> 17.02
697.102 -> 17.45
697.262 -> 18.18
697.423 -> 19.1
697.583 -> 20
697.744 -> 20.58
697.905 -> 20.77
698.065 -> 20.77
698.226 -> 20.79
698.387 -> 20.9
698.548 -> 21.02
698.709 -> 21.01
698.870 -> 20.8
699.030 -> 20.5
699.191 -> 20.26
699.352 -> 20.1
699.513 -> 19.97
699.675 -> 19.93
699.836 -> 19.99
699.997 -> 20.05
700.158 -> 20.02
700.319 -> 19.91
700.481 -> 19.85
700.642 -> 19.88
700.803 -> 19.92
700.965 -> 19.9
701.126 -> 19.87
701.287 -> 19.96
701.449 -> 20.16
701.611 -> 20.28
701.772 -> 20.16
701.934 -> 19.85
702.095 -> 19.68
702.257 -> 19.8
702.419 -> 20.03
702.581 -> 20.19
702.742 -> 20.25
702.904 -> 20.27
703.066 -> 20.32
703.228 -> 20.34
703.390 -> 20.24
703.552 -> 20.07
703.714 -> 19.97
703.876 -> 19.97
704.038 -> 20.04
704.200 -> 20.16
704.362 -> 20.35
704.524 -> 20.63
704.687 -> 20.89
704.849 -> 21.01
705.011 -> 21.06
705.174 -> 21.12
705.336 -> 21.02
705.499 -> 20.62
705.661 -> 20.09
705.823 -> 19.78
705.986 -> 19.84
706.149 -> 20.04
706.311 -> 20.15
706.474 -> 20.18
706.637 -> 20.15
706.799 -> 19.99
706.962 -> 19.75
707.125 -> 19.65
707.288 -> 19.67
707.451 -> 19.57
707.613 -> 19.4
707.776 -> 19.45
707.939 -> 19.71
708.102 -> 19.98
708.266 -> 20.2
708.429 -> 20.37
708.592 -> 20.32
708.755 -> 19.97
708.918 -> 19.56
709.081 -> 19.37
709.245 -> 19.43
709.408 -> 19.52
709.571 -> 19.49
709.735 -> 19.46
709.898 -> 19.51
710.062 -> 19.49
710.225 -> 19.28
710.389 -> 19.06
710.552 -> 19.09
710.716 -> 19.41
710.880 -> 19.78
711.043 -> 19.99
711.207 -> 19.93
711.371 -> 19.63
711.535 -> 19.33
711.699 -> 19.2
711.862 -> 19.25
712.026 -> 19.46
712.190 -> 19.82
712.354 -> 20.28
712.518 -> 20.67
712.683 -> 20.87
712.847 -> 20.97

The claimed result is 0.13 mag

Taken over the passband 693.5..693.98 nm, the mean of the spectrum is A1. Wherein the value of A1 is 20.4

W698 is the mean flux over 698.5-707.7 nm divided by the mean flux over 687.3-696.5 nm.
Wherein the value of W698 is 1.01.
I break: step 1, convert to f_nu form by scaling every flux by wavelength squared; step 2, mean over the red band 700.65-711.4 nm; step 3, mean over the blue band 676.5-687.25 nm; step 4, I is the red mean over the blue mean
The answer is 1.0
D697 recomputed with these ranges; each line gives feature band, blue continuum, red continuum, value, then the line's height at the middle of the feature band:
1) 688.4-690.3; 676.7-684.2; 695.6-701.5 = -0.05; 19.8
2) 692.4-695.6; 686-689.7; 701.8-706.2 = 0.05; 20.8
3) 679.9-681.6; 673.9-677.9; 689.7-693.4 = -0.03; 20.1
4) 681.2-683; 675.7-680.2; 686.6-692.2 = 0.01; 20.7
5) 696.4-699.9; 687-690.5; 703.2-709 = 0.06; 20.5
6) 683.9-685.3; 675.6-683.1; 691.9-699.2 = -0.03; 20.2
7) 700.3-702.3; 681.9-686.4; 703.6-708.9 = 0.01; 20.2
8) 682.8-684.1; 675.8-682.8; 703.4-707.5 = 0.07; 20.6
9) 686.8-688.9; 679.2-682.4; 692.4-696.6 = -0.08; 19.8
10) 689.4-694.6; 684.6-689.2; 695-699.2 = -0.02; 19.8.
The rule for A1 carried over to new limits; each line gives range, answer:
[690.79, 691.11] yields 20.8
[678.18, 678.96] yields 20.9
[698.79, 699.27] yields 20.6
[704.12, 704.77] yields 20.5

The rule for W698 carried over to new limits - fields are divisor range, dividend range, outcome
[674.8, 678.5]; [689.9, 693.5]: 0.99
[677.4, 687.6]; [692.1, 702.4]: 0.95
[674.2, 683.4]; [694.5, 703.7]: 0.95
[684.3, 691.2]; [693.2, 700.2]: 0.92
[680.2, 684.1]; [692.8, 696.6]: 0.93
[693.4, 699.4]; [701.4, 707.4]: 1.06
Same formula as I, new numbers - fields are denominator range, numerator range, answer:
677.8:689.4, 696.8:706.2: 1.02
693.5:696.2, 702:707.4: 1.10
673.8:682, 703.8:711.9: 1.07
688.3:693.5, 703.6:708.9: 1.03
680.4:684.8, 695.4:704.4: 1.01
